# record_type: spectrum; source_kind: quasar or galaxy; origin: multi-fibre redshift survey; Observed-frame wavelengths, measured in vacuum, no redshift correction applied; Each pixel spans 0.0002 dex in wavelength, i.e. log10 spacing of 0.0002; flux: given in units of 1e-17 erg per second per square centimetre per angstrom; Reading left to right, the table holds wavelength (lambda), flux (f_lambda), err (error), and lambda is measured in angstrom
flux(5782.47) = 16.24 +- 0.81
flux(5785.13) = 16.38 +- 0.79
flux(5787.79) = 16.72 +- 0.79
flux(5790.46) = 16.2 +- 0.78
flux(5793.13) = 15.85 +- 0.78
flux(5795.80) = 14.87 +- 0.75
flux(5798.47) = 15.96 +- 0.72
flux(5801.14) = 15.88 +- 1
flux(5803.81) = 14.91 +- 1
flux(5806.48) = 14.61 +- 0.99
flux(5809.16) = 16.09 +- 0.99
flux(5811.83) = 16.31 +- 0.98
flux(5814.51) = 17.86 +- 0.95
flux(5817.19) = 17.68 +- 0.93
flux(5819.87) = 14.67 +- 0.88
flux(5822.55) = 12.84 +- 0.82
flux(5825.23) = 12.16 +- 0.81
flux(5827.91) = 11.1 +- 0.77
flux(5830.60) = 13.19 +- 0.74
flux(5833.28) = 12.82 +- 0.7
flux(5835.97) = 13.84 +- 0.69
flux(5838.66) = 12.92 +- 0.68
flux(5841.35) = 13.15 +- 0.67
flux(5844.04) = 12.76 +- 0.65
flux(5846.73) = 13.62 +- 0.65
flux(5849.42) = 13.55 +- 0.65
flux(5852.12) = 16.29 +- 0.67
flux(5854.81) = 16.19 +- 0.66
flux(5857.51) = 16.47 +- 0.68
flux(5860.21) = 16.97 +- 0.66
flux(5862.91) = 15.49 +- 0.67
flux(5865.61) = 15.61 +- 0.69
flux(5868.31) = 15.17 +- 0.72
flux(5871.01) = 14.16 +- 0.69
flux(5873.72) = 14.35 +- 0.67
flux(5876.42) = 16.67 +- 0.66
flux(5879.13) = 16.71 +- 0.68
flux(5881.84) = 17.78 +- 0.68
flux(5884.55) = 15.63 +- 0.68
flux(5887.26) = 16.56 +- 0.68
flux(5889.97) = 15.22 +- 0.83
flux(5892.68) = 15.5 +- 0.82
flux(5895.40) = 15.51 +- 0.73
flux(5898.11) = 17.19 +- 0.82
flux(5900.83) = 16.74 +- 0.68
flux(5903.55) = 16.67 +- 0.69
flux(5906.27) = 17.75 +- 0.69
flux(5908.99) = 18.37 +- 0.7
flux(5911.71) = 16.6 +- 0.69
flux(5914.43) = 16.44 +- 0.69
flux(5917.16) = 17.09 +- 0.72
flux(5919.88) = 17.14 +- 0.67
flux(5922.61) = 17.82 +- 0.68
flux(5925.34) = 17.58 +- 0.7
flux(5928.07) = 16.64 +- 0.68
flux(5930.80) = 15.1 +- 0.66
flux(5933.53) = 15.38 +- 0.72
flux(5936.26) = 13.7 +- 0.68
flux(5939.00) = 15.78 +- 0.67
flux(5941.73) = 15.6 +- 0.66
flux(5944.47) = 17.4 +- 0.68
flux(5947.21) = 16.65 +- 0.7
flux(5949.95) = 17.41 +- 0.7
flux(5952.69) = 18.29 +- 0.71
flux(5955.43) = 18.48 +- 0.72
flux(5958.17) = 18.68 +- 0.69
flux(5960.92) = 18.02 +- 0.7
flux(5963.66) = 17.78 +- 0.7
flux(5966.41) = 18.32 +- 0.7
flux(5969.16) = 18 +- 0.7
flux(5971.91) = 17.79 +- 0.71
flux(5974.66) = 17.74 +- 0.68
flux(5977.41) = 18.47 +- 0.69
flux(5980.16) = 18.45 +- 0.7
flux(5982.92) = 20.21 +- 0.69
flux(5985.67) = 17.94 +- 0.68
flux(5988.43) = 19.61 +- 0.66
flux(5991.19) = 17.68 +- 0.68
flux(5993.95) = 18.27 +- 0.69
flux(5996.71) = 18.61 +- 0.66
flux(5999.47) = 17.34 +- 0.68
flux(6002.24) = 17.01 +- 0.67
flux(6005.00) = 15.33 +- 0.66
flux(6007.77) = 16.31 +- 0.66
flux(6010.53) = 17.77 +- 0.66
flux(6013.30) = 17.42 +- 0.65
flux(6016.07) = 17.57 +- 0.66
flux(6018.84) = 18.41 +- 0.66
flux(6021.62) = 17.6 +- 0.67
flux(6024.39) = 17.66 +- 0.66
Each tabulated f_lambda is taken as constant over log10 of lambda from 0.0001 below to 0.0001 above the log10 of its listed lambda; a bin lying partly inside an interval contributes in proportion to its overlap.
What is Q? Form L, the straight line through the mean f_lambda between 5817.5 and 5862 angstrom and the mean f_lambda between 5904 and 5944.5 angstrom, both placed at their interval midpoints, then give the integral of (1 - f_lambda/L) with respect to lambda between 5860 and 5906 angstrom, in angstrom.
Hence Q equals -2.1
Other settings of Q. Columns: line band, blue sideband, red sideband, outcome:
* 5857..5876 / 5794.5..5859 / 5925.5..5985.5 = -0.1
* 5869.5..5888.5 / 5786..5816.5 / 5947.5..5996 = 1.2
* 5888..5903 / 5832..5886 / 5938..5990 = 0.0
